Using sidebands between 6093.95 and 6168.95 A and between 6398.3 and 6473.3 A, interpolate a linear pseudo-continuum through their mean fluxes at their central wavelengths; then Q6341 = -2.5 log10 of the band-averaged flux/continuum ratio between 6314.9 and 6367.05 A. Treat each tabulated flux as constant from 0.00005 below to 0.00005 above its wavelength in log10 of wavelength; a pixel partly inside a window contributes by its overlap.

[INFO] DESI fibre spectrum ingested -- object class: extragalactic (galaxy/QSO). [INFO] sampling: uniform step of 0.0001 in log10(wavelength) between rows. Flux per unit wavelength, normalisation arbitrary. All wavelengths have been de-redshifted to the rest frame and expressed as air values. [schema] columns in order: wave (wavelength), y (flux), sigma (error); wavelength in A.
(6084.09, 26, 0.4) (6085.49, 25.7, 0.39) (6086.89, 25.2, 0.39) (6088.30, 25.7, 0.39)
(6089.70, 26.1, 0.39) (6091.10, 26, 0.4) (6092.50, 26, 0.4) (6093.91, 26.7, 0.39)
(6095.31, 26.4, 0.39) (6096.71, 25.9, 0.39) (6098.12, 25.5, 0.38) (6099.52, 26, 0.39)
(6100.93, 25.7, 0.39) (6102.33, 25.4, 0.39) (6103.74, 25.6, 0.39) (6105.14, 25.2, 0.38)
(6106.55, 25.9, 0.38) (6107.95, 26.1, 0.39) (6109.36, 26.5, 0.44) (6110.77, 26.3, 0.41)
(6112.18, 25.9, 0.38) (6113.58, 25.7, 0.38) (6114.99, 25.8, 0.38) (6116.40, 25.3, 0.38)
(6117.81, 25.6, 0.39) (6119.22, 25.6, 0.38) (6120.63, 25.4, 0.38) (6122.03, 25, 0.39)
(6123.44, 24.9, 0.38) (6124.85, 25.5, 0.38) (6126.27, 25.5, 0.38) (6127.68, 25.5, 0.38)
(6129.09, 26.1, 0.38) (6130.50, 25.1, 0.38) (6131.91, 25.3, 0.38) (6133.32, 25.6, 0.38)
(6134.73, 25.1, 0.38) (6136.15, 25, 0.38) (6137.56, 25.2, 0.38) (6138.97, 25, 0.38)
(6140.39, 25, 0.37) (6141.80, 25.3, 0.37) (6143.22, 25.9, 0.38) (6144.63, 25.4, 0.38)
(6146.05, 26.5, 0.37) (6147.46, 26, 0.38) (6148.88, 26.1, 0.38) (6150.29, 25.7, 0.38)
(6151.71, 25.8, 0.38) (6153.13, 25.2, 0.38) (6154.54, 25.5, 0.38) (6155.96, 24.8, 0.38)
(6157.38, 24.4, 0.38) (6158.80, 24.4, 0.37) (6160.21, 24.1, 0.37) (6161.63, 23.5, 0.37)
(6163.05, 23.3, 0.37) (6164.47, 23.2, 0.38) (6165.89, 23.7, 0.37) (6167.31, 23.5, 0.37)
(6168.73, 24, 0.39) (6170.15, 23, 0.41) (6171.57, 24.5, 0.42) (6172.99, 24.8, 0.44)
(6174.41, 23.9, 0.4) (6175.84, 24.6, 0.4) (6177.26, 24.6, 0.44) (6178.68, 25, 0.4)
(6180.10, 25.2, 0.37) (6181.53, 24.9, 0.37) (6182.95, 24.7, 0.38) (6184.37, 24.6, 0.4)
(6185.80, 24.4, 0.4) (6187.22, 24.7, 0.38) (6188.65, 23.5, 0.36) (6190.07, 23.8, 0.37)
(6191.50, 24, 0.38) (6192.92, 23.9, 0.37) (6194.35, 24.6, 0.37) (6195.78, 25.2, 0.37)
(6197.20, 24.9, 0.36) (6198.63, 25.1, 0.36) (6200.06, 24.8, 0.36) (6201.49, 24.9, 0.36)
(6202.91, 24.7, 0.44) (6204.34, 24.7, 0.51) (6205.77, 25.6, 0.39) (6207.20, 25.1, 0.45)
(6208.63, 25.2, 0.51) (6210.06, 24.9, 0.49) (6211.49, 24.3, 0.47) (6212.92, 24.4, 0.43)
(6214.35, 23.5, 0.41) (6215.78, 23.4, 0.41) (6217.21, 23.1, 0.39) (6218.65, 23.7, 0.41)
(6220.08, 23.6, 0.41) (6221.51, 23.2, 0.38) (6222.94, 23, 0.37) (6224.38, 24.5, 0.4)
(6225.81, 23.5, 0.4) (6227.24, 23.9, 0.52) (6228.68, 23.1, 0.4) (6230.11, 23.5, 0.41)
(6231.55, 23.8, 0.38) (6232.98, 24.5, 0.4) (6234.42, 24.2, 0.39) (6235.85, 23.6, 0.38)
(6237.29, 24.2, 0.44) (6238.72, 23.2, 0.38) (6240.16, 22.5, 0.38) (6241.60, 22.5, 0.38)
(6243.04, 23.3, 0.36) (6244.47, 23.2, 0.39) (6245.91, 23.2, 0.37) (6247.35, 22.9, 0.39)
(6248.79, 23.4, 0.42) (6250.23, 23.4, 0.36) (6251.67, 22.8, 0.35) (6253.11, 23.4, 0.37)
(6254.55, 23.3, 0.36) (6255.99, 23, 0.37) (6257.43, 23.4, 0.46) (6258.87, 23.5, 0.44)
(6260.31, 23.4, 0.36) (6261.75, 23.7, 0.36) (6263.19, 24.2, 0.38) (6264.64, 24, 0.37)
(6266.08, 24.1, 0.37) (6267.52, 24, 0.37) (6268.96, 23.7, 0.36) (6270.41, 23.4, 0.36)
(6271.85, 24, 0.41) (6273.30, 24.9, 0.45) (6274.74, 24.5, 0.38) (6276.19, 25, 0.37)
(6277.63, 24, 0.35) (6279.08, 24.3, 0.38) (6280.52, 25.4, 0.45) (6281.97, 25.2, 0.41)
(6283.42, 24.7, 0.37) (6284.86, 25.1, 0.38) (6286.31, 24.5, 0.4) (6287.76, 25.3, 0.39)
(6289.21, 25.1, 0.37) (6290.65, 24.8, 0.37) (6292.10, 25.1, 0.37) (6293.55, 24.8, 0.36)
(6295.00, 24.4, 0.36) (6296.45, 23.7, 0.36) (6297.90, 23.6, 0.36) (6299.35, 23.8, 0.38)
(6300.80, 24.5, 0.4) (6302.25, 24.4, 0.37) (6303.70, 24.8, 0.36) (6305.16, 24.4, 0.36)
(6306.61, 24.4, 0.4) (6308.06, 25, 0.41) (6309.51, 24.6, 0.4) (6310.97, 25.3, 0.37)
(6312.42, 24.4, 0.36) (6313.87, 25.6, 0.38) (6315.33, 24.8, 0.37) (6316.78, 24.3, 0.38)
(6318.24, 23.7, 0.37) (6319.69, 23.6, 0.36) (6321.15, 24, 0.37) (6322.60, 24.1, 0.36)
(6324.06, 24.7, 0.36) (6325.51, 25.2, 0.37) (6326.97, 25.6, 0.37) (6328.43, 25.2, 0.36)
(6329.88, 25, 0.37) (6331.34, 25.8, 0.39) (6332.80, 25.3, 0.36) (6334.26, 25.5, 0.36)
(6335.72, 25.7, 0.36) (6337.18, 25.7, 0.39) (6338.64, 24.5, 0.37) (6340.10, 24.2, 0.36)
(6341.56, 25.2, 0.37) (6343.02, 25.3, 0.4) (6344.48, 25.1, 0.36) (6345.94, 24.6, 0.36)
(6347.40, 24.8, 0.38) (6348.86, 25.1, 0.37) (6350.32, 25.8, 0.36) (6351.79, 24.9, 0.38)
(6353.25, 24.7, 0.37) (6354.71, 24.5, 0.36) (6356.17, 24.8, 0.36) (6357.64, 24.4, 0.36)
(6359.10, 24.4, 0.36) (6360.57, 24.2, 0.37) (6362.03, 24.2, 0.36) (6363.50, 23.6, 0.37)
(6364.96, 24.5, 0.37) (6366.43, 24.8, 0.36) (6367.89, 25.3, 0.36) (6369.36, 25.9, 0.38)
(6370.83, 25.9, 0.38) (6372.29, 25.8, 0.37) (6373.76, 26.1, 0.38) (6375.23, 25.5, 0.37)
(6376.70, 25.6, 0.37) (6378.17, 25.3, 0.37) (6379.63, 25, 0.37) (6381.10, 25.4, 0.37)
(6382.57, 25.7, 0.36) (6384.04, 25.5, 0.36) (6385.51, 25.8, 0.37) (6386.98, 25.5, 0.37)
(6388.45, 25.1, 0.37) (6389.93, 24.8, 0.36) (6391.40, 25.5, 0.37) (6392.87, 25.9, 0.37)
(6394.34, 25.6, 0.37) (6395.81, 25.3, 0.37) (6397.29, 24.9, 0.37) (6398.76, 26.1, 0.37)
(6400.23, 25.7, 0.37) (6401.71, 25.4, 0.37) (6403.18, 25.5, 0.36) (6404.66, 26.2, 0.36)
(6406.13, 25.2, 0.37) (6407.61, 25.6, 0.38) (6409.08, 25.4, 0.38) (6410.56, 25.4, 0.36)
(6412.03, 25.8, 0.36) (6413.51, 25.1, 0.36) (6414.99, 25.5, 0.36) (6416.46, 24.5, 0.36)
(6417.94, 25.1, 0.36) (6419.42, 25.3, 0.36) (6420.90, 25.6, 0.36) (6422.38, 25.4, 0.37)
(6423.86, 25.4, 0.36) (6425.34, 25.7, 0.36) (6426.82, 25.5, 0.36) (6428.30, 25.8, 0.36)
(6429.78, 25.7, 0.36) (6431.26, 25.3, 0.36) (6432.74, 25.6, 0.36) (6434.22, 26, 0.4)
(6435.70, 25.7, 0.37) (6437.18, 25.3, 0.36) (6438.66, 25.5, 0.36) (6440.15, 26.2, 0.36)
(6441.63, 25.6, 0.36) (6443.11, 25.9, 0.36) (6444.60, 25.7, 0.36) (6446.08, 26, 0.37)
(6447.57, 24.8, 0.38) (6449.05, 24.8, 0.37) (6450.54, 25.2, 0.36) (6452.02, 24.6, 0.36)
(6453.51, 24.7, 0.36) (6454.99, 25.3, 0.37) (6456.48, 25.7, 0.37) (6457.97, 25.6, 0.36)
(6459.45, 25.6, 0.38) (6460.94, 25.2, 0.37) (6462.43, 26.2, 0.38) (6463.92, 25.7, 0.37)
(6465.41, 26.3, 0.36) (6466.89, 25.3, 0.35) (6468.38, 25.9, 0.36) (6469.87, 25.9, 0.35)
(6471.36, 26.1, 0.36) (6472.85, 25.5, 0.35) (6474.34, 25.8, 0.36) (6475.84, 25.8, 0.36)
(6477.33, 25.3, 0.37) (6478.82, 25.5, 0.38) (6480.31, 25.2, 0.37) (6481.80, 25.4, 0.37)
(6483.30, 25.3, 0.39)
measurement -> 0.03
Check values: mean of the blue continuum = 25.3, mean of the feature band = 24.8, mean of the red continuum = 25.5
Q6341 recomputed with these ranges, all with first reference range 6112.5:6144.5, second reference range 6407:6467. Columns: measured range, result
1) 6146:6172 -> 0.037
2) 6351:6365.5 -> 0.045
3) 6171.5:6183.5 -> 0.031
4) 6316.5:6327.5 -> 0.047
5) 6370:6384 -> -0.005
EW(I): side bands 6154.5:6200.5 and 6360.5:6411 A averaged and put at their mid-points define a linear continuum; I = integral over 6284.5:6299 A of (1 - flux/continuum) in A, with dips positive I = 0.2 A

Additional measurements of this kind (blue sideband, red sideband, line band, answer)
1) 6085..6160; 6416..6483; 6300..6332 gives 1.06 A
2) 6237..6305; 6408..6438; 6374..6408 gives -0.45 A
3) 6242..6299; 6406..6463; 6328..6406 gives -1.08 A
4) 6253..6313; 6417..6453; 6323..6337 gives -0.36 A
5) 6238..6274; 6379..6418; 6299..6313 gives -0.25 A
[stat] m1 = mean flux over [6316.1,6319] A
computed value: 24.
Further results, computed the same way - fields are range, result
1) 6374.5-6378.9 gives 25.5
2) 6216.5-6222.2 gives 23.4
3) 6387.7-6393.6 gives 25.3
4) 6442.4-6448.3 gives 25.6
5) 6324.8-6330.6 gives 25.3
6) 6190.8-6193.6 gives 24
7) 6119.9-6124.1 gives 25.2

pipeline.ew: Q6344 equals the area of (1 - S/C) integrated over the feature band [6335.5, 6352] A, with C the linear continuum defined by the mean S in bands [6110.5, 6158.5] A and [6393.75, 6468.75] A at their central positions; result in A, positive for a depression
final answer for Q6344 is 0.3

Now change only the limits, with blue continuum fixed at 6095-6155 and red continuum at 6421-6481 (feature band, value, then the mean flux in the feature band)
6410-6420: 0.1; 25.2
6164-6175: 0.8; 23.8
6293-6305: 0.6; 24.2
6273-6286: 0.4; 24.8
